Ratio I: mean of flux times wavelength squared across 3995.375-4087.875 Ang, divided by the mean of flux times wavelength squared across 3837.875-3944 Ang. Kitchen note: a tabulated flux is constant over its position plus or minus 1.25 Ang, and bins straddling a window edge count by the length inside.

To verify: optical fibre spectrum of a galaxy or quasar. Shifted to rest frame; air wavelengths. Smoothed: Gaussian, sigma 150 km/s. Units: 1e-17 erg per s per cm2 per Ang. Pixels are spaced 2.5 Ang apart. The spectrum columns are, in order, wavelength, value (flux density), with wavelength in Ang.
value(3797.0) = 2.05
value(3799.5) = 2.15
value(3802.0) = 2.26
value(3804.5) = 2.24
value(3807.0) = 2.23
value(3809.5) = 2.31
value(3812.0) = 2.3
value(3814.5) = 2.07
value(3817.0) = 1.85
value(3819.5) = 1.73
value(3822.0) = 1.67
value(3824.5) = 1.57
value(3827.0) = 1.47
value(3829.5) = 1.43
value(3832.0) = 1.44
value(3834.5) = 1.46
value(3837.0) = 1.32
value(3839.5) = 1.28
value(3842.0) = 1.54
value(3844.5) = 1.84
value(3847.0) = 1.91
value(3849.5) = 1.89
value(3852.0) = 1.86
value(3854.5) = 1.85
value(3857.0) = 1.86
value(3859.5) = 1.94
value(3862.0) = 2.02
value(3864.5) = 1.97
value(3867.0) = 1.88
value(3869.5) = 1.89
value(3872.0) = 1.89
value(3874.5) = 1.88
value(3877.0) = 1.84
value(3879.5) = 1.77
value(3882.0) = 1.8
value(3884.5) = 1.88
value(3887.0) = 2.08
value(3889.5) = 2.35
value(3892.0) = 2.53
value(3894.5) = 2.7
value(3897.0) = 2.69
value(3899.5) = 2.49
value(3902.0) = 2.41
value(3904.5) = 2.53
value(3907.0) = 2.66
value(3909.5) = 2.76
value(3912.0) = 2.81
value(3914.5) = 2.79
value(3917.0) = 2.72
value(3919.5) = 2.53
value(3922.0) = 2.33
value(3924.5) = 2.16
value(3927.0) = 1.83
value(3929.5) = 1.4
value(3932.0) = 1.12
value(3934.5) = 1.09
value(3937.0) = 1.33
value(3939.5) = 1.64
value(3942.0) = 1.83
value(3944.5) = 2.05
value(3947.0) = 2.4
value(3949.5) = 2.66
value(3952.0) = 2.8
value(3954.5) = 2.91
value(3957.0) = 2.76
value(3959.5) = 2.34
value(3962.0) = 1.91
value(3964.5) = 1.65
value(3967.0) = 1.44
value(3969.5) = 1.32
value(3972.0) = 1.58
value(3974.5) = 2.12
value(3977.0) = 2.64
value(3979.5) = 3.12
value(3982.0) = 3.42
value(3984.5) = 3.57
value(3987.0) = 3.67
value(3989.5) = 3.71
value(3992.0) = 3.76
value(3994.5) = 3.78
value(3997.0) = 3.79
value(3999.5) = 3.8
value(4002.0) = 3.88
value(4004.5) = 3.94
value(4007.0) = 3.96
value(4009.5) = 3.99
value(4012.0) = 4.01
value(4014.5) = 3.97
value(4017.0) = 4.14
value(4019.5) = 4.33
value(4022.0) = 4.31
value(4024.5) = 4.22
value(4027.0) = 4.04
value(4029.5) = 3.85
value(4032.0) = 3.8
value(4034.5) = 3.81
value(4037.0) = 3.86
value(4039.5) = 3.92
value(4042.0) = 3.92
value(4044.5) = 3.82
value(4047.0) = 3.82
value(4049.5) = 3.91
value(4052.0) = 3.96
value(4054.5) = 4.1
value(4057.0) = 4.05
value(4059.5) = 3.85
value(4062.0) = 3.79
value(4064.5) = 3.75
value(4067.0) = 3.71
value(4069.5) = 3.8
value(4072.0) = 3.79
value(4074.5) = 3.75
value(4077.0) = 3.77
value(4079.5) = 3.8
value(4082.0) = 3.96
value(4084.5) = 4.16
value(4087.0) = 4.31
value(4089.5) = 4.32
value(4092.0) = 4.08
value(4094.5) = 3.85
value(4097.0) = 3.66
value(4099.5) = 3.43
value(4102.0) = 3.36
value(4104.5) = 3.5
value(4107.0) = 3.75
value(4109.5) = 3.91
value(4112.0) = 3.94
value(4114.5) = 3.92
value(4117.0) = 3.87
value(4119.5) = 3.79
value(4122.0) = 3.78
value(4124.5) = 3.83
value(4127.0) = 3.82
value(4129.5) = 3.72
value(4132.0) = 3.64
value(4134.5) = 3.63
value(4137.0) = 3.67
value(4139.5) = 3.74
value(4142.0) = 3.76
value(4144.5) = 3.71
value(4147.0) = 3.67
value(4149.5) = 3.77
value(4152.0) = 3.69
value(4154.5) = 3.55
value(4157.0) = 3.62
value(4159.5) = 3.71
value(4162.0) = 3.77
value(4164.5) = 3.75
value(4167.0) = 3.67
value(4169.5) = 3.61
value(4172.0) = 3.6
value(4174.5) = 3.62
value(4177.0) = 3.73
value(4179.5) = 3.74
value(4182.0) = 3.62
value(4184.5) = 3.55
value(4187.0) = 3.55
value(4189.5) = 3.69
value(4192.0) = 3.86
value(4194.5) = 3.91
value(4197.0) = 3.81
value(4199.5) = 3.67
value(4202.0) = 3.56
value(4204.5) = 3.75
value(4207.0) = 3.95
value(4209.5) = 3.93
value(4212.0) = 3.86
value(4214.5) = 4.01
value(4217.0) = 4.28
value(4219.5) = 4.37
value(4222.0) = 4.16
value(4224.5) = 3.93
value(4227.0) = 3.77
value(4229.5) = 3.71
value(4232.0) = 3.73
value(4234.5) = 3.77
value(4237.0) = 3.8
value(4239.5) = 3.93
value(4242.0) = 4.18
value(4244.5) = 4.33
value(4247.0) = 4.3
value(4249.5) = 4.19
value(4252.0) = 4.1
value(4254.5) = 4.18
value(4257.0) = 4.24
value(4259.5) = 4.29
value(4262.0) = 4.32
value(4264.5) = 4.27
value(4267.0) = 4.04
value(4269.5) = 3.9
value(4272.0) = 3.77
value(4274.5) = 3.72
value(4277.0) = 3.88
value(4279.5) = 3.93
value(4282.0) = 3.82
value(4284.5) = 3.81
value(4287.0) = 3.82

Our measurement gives 2.08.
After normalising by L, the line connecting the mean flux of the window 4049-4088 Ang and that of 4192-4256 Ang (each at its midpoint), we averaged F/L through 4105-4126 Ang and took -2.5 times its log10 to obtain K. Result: 0.02 mag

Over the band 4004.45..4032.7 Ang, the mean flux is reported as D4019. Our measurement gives 4.06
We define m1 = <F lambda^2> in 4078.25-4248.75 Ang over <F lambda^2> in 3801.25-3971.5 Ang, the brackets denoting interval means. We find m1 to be 2.2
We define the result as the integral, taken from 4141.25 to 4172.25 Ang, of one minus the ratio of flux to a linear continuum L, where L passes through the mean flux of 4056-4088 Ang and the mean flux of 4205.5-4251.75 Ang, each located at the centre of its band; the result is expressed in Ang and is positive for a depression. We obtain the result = 2.1 Ang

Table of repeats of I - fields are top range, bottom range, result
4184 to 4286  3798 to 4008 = 2.05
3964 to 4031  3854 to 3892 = 1.88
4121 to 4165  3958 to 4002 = 1.42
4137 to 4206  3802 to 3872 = 2.40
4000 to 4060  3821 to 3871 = 2.56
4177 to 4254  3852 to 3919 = 2.06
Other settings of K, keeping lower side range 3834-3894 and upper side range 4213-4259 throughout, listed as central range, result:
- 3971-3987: -0.113 mag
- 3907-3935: 0.000 mag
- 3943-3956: -0.078 mag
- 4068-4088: -0.242 mag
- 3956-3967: 0.179 mag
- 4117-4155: -0.078 mag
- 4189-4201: 0.008 mag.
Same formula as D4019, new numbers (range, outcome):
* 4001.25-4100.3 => 3.94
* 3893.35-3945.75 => 2.18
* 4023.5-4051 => 3.9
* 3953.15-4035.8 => 3.32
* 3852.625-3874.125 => 1.91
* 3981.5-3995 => 3.66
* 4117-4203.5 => 3.7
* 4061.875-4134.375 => 3.82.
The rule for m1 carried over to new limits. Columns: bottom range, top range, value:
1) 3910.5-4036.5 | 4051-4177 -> 1.39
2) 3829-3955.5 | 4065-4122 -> 2.07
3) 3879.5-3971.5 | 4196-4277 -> 2.14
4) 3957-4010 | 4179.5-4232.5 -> 1.43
